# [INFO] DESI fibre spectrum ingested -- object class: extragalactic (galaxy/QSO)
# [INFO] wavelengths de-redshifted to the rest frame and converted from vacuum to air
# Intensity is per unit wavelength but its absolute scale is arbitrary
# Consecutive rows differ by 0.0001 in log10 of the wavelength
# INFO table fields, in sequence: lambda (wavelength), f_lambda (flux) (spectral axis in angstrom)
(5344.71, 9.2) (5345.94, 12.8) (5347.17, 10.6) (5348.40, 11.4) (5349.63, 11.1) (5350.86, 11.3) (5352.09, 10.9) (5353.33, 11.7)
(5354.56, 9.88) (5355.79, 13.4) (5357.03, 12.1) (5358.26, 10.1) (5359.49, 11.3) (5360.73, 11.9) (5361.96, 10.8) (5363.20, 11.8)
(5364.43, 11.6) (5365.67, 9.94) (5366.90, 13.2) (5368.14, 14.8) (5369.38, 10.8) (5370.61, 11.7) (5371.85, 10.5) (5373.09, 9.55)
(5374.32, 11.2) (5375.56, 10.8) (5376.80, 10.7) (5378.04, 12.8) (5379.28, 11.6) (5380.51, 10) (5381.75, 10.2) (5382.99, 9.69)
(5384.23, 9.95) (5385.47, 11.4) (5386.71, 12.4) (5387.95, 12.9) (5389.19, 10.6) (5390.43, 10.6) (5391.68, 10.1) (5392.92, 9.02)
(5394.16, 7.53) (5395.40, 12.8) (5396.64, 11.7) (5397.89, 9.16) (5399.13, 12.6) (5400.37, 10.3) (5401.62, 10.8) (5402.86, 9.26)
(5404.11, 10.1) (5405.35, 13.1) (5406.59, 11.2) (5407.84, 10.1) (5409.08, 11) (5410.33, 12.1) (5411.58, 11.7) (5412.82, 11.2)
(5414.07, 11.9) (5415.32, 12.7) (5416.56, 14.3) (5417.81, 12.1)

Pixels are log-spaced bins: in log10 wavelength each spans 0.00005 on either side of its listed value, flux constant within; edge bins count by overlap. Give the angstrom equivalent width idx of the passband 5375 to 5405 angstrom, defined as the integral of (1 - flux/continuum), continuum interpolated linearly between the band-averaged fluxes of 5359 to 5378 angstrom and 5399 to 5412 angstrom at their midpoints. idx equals 1.3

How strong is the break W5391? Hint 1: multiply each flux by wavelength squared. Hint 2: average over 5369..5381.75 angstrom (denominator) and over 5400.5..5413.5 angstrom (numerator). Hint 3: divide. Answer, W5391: 1.0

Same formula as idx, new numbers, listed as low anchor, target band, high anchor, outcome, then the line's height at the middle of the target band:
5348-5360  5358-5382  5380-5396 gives -0.74 angstrom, 11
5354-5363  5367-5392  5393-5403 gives -0.58 angstrom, 10.9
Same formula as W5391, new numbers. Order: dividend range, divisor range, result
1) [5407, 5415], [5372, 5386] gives 1.07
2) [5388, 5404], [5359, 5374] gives 0.92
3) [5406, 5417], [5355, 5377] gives 1.04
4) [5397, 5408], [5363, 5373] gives 0.94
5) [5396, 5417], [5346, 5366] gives 1.02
